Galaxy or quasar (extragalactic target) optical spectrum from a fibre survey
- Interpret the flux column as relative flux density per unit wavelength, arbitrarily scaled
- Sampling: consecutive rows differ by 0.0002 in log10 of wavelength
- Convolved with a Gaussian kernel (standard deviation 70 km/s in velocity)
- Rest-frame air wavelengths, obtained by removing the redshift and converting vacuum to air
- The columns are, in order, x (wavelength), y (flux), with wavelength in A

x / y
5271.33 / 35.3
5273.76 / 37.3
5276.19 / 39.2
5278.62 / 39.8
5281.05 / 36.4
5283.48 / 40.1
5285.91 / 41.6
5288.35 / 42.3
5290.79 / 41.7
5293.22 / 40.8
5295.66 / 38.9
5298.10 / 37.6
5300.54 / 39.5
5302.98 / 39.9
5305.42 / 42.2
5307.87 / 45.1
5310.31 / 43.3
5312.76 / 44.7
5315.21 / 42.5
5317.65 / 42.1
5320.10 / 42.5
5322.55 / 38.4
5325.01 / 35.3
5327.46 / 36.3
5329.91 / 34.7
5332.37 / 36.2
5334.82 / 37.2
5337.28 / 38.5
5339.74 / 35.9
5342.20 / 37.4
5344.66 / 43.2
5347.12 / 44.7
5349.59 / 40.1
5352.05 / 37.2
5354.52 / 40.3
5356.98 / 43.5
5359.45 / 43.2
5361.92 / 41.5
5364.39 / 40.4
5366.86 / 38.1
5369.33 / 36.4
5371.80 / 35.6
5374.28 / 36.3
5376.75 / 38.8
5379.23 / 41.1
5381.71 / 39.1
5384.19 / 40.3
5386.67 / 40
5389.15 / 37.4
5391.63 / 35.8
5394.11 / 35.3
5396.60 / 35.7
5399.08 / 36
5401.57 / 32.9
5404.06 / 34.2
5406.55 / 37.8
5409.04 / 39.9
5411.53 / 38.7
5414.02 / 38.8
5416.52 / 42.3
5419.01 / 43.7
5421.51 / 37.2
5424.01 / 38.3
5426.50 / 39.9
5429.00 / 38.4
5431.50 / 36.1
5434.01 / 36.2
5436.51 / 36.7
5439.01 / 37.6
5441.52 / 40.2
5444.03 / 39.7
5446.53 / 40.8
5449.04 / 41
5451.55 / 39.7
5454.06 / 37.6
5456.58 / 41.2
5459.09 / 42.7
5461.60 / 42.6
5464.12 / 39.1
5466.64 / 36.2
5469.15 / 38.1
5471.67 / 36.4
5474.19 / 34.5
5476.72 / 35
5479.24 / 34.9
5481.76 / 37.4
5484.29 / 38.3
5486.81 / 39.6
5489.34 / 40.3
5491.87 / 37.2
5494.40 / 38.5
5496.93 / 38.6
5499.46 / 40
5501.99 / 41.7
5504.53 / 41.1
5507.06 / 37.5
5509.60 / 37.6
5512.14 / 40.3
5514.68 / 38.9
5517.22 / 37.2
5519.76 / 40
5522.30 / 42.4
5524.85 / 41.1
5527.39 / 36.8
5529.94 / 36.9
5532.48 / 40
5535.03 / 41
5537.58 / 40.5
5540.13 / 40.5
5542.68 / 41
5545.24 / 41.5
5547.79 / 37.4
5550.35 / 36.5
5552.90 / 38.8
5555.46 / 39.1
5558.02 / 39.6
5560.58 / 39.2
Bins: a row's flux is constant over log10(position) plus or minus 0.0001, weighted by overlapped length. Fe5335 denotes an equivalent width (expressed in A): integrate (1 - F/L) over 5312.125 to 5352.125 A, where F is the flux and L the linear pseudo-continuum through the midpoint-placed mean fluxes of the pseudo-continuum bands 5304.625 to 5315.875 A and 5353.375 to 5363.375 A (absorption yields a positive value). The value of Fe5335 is 3.48 A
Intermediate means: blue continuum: 43.6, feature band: 39.2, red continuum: 42.1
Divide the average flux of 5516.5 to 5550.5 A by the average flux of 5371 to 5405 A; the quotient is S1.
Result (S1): 1.07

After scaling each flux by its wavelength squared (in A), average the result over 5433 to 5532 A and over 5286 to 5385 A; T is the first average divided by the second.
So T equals 1.03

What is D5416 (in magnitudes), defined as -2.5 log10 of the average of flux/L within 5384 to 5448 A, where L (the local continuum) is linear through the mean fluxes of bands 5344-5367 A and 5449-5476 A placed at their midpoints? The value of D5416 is 0.05 mag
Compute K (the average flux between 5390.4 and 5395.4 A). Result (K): 35.5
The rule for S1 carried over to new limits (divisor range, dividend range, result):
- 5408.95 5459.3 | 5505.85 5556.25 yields 1.00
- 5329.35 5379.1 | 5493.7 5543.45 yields 1.01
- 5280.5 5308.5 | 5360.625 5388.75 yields 0.96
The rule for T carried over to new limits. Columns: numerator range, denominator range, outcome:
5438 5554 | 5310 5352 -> 1.05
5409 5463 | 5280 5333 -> 1.03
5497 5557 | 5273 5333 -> 1.07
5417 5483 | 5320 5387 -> 1.03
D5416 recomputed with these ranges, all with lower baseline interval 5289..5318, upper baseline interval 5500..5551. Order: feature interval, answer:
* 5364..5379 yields 0.089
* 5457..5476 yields 0.043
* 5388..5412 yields 0.123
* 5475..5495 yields 0.066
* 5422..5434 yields 0.070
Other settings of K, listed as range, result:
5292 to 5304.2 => 39.4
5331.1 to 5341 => 36.9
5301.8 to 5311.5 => 42.6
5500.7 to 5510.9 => 39.5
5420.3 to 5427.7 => 38.5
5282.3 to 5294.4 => 41.3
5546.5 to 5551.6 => 37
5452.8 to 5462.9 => 41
